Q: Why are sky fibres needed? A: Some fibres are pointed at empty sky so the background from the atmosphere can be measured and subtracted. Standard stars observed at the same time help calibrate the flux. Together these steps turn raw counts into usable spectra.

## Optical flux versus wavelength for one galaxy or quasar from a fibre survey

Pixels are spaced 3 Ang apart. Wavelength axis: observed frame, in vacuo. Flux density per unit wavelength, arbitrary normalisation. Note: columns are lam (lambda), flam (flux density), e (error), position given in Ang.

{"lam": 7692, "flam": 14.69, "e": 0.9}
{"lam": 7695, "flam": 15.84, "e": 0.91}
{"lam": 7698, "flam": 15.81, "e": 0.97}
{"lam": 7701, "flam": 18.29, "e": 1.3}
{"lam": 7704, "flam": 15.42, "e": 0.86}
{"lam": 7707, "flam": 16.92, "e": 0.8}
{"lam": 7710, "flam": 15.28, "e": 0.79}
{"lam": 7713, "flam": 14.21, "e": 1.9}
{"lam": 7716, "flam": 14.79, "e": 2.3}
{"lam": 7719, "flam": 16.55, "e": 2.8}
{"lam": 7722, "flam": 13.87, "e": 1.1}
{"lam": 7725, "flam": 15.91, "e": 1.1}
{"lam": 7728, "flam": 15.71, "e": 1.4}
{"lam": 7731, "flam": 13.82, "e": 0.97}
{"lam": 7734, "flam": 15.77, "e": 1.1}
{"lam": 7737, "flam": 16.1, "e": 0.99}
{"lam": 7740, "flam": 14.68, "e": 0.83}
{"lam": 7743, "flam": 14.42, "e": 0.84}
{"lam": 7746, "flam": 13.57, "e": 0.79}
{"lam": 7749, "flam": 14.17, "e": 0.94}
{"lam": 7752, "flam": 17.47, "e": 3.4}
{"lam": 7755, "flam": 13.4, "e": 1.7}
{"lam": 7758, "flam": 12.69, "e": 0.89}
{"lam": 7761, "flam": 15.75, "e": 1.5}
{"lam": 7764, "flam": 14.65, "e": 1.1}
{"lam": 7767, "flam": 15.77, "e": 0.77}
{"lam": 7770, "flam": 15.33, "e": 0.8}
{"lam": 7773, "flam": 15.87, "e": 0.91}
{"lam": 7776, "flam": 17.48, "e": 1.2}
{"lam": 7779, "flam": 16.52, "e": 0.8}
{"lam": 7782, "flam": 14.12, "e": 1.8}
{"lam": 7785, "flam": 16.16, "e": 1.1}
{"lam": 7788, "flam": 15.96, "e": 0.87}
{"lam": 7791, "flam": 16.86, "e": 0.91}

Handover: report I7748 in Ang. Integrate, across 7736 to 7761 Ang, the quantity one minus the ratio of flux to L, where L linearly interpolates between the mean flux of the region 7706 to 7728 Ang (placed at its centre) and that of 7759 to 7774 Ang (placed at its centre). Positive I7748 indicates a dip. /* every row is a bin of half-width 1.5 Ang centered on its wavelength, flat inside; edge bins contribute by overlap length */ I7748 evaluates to 1.2 Ang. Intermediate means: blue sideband 15.3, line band 14.6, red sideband 15.4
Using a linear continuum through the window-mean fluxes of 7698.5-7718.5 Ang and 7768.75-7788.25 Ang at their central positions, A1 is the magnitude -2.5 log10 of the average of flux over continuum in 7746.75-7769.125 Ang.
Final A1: 0.08 mag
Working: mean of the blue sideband 15.9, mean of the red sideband 15.9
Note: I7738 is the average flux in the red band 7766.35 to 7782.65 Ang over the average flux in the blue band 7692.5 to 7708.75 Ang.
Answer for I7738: 1.0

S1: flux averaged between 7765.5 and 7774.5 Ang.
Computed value 15.7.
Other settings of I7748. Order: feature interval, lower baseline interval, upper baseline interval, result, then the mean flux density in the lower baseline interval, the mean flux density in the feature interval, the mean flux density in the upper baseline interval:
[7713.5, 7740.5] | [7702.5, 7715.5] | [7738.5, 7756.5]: -0.34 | 15.4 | 15.2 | 14.6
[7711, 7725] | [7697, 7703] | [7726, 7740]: 0.95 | 17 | 15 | 15.3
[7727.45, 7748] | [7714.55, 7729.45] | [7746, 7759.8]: 0.07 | 15.4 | 14.8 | 14.4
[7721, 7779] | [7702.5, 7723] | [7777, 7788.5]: 1.59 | 15.3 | 15.1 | 15.7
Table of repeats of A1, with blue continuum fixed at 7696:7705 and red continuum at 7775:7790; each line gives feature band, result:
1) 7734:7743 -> 0.07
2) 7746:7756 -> 0.09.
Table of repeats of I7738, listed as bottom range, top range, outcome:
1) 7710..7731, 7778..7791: 1.05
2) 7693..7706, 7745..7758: 0.89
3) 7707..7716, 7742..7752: 0.96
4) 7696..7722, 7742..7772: 0.93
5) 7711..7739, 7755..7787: 1.01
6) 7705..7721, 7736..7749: 0.94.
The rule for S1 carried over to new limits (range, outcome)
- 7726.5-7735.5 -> 15.1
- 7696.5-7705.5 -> 16.5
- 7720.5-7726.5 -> 14.9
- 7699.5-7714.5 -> 16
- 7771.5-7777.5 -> 16.7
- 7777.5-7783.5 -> 15.3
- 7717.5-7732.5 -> 15.2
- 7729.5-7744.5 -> 15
